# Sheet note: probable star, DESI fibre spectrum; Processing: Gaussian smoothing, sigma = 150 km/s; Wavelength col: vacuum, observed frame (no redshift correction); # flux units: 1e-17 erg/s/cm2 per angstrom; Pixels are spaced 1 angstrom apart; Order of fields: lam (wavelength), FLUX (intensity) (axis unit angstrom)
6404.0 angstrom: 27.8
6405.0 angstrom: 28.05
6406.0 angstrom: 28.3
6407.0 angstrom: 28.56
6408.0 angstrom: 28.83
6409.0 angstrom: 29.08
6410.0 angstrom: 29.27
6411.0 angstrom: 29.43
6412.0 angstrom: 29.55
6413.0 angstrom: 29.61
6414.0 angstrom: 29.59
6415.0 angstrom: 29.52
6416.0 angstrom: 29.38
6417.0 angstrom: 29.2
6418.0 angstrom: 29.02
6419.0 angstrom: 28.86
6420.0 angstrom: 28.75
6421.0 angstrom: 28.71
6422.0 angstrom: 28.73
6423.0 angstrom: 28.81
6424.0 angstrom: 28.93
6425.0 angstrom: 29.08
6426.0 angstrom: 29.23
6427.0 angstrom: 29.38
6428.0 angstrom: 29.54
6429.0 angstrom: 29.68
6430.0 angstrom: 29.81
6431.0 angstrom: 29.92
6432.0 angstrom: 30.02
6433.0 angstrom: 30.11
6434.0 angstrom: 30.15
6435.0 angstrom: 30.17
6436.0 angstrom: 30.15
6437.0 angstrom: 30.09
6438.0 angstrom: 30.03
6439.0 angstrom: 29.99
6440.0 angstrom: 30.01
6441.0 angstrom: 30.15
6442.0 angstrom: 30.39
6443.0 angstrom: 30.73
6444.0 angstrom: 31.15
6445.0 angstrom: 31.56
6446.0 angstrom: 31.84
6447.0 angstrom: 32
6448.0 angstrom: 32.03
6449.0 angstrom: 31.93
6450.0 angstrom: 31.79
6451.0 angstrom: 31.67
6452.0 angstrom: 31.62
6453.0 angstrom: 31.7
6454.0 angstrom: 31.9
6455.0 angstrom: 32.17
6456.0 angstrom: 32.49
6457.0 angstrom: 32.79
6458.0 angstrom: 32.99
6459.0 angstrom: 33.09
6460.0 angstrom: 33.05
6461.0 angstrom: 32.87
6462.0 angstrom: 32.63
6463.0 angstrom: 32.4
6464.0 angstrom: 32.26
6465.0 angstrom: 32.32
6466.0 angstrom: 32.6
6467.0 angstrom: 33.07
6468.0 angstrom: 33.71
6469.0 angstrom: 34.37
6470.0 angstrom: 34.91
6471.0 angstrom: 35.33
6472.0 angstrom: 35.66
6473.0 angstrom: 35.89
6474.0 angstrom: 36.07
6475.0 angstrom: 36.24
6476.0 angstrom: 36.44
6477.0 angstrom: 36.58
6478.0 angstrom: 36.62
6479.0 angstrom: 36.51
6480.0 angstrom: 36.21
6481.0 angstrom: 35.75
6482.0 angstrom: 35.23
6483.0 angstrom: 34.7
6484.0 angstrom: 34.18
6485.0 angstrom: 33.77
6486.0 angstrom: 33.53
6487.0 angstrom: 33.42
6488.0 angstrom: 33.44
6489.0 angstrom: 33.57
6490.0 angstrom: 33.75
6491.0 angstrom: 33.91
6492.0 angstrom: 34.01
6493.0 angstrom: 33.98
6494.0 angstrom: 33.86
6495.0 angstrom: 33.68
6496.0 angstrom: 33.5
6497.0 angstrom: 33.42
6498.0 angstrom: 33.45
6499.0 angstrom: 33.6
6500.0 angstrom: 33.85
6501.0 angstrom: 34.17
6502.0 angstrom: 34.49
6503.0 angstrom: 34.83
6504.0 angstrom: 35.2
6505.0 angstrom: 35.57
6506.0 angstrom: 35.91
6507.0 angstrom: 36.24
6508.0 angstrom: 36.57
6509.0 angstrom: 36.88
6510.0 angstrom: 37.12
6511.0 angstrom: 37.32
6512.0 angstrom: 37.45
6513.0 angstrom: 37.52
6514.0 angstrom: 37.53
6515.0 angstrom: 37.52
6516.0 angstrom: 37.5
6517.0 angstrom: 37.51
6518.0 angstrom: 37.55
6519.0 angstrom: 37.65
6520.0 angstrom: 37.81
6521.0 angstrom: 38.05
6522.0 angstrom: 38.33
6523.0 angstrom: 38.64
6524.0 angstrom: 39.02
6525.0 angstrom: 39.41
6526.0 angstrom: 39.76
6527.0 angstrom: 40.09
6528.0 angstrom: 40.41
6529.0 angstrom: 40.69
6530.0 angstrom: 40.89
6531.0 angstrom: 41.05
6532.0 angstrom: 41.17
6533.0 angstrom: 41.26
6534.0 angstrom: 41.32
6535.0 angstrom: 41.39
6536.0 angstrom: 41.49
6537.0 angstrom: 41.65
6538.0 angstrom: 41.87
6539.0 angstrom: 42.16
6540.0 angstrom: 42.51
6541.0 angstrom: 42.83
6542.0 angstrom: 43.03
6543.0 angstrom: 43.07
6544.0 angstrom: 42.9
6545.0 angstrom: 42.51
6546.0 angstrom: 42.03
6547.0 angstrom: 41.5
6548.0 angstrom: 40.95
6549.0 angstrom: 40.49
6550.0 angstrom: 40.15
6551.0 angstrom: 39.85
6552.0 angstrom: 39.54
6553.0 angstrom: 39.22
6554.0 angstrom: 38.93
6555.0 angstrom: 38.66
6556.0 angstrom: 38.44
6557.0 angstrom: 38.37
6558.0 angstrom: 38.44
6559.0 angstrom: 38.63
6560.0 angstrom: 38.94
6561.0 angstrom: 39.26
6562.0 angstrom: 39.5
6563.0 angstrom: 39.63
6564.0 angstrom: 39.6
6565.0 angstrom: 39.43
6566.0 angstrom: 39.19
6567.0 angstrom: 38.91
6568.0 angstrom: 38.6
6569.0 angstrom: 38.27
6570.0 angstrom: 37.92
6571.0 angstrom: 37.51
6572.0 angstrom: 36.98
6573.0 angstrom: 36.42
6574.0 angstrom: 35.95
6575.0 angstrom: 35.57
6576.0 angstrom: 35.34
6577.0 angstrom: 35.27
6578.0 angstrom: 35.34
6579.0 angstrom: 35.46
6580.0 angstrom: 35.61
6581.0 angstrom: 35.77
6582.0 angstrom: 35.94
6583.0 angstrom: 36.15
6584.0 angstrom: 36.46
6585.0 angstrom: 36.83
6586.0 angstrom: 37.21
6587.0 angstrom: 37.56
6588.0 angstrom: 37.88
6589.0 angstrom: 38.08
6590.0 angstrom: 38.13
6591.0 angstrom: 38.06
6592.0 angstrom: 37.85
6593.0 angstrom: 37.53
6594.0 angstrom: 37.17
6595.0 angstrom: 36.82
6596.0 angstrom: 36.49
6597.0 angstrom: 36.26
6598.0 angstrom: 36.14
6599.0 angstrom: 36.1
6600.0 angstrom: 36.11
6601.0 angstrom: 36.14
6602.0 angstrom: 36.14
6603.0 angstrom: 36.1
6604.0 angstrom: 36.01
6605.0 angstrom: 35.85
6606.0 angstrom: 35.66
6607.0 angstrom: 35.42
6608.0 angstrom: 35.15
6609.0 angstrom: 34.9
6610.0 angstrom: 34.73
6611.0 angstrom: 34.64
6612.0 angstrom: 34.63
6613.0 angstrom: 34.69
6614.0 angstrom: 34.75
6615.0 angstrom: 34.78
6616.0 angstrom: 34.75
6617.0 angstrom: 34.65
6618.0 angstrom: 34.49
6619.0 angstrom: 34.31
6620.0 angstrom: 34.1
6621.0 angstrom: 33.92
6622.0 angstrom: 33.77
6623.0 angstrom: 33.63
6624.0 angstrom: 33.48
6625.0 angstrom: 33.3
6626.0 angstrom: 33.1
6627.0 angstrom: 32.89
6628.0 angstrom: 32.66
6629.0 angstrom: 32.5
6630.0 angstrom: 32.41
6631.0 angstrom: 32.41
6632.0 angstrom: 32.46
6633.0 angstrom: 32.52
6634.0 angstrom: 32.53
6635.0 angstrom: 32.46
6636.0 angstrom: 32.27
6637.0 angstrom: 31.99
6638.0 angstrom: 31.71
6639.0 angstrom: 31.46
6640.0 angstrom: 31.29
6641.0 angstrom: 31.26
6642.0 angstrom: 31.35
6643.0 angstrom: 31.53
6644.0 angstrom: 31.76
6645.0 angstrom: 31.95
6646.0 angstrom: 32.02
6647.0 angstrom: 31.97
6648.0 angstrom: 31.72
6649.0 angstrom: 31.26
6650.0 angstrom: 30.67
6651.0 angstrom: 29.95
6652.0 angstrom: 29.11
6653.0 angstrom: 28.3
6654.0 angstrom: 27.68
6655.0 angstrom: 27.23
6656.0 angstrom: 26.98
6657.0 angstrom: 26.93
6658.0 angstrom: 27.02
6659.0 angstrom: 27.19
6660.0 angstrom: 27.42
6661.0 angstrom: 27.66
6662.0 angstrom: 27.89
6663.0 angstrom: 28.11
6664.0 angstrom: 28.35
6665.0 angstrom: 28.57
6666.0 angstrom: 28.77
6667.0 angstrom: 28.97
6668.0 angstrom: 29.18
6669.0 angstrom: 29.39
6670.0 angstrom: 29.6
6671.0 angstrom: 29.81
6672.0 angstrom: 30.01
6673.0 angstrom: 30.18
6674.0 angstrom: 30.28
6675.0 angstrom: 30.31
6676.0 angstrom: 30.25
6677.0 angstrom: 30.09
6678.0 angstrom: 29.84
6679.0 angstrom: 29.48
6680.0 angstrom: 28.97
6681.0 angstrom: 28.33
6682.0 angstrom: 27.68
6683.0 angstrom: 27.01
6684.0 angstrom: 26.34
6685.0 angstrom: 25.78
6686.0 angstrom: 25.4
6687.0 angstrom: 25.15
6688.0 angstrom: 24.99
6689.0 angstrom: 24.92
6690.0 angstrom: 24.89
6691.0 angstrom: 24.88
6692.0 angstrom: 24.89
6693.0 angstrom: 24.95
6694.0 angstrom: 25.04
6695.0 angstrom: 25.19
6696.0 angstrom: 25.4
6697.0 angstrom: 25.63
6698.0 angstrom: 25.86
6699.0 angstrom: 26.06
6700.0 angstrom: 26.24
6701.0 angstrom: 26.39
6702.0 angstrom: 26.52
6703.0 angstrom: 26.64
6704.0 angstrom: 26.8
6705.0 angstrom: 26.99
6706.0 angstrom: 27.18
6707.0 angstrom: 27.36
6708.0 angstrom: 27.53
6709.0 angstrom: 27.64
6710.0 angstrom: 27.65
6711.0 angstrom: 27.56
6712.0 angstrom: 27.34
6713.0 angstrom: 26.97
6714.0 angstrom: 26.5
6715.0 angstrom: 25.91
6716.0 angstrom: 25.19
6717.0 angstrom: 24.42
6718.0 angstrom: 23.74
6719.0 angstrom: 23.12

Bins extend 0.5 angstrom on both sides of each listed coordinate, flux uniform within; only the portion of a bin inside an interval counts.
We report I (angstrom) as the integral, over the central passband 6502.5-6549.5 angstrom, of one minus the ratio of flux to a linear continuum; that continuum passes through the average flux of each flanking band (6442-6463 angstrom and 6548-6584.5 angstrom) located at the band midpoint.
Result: -4.7 angstrom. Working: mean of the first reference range 32.1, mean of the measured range 39.5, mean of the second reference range 37.9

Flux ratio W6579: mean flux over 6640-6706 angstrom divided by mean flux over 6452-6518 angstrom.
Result 0.81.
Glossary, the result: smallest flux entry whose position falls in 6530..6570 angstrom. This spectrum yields 37.92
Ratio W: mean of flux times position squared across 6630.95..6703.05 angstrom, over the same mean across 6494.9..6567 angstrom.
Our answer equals 0.77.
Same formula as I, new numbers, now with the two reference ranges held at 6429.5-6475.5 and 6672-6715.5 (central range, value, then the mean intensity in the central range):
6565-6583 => -4.4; 36.8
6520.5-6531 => -3.1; 39.6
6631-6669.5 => -2.9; 30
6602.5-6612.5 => -2.2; 35.3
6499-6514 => -2.4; 35.9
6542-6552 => -3.8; 41.5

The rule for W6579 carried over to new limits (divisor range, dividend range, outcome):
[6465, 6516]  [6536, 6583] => 1.11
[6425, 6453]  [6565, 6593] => 1.21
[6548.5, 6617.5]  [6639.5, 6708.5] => 0.76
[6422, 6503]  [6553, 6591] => 1.15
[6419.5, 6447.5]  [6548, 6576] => 1.29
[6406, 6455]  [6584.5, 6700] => 1.05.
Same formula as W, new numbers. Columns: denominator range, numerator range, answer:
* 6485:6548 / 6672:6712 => 0.75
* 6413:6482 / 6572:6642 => 1.15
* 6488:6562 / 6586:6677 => 0.88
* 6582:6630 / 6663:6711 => 0.79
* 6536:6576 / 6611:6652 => 0.84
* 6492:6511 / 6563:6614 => 1.08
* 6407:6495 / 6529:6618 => 1.24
